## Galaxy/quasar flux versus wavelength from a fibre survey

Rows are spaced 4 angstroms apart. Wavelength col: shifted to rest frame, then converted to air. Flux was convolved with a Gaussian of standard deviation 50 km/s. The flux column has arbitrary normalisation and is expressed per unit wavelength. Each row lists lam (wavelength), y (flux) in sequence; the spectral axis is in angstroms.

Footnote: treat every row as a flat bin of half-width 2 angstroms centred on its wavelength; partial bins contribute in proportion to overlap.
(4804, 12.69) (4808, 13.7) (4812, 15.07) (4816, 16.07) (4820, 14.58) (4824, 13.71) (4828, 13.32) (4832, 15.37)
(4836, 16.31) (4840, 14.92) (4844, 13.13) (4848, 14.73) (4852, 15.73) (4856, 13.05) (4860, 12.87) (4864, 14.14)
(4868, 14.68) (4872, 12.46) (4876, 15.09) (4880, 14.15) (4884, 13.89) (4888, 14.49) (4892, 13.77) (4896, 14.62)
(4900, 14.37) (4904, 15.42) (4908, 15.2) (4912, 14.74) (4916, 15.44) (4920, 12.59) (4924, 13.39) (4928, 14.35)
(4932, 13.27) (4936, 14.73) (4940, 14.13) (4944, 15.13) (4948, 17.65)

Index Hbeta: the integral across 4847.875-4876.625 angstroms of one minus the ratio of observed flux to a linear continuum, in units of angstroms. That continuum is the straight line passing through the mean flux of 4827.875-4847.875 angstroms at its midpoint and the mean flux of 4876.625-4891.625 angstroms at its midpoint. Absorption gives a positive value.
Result 0.9 angstroms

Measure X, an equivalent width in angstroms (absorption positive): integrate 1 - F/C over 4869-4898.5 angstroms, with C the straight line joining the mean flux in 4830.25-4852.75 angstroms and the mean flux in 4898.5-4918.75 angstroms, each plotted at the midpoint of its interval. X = 1.7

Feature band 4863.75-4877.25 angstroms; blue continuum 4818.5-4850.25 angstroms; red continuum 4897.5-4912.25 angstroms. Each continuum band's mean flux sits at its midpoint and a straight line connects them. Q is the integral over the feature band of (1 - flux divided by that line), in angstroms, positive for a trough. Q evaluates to 0.6 angstroms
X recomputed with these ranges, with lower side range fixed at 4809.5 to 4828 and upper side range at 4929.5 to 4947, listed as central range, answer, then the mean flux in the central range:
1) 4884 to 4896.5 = 0.3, 14.2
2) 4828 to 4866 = 0.6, 14.4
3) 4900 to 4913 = -0.4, 15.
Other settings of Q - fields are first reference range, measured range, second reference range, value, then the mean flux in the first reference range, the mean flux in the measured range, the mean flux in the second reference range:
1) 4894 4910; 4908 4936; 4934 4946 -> 1.3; 14.9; 14.1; 14.7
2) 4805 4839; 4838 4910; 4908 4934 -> 0.5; 14.7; 14.3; 14.1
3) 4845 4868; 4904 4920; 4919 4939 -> -1.2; 14.1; 14.8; 13.7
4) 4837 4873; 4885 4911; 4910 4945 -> -0.9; 14.1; 14.6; 14.2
